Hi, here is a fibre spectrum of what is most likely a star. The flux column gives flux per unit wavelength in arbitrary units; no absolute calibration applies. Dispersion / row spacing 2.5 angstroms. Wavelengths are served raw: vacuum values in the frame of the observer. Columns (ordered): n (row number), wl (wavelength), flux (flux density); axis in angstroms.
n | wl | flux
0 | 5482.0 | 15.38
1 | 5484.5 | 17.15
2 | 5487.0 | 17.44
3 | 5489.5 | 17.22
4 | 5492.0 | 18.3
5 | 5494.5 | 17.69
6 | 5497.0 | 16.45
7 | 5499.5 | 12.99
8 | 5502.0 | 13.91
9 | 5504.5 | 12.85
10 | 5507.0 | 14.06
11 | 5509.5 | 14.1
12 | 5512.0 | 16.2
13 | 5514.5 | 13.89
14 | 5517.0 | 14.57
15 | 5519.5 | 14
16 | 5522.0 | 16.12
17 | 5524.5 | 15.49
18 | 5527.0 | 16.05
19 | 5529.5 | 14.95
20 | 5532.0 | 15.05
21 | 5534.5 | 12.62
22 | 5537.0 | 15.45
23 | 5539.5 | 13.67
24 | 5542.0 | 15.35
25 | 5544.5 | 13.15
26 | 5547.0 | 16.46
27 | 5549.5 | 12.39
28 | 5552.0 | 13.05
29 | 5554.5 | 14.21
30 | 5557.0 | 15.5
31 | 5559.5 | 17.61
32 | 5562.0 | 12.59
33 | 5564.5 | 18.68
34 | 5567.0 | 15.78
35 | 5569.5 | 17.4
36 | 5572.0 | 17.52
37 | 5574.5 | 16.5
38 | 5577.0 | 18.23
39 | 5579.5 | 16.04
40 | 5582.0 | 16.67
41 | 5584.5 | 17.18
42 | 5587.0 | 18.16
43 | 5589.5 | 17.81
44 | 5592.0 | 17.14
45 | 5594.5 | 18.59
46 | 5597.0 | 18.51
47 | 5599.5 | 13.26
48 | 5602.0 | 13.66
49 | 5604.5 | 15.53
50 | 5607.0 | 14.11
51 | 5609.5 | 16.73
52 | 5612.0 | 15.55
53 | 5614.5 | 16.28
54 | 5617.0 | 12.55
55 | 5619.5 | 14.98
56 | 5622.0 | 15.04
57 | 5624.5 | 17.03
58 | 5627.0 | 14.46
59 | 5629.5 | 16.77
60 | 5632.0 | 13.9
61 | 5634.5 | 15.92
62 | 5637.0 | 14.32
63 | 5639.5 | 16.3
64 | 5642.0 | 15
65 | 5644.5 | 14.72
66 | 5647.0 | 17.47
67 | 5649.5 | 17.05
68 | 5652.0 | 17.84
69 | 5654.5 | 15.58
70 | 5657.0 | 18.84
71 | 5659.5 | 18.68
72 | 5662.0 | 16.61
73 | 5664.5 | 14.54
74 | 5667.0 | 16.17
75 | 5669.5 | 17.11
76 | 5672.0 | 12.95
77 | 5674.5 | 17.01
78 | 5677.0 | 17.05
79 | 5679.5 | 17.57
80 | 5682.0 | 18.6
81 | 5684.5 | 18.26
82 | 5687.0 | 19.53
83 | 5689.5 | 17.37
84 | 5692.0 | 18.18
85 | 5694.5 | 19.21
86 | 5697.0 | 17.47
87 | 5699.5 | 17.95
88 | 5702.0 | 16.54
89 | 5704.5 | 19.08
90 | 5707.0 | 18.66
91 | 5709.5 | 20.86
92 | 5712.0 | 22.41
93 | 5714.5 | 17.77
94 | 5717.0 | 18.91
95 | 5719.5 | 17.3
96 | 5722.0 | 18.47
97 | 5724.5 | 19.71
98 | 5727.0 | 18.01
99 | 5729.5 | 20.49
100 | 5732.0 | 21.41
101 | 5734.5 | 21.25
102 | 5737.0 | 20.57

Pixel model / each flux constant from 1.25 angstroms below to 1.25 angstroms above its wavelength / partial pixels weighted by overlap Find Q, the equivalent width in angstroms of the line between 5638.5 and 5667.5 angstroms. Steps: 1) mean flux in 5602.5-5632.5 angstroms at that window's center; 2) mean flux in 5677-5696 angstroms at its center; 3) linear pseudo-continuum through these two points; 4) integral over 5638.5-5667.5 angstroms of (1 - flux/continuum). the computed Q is 0.39 angstroms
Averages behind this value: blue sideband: 15.2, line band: 16.6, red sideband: 18.3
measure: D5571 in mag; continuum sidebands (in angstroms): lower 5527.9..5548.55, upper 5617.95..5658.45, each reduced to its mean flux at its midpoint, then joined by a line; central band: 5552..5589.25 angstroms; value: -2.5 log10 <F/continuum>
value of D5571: -0.101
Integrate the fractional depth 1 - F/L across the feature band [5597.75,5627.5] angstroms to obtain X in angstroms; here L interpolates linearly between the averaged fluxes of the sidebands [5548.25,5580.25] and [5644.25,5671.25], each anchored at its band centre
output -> 2.39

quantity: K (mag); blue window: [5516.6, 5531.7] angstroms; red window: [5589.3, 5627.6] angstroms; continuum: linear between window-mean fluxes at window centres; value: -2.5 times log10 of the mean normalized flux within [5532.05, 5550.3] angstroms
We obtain 0.08 mag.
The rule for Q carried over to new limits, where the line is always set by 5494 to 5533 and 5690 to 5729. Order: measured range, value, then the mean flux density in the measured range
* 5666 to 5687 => 1.2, 17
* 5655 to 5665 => 0.3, 17.2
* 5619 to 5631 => 1.0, 15.7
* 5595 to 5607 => 0.9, 15.3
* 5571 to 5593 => -1.4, 17.2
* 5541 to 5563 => 1.6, 14.5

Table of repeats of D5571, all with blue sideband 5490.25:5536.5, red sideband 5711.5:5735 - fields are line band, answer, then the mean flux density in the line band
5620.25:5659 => 0.104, 16.1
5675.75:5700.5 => 0.033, 18.1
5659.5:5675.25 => 0.148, 15.9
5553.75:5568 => 0.015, 15.8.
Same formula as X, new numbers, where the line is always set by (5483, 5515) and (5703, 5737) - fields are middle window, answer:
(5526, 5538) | 1.0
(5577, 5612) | 1.7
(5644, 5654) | 0.8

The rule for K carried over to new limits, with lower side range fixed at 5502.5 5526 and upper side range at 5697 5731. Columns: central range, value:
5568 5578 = -0.10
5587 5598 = -0.11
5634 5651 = 0.10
